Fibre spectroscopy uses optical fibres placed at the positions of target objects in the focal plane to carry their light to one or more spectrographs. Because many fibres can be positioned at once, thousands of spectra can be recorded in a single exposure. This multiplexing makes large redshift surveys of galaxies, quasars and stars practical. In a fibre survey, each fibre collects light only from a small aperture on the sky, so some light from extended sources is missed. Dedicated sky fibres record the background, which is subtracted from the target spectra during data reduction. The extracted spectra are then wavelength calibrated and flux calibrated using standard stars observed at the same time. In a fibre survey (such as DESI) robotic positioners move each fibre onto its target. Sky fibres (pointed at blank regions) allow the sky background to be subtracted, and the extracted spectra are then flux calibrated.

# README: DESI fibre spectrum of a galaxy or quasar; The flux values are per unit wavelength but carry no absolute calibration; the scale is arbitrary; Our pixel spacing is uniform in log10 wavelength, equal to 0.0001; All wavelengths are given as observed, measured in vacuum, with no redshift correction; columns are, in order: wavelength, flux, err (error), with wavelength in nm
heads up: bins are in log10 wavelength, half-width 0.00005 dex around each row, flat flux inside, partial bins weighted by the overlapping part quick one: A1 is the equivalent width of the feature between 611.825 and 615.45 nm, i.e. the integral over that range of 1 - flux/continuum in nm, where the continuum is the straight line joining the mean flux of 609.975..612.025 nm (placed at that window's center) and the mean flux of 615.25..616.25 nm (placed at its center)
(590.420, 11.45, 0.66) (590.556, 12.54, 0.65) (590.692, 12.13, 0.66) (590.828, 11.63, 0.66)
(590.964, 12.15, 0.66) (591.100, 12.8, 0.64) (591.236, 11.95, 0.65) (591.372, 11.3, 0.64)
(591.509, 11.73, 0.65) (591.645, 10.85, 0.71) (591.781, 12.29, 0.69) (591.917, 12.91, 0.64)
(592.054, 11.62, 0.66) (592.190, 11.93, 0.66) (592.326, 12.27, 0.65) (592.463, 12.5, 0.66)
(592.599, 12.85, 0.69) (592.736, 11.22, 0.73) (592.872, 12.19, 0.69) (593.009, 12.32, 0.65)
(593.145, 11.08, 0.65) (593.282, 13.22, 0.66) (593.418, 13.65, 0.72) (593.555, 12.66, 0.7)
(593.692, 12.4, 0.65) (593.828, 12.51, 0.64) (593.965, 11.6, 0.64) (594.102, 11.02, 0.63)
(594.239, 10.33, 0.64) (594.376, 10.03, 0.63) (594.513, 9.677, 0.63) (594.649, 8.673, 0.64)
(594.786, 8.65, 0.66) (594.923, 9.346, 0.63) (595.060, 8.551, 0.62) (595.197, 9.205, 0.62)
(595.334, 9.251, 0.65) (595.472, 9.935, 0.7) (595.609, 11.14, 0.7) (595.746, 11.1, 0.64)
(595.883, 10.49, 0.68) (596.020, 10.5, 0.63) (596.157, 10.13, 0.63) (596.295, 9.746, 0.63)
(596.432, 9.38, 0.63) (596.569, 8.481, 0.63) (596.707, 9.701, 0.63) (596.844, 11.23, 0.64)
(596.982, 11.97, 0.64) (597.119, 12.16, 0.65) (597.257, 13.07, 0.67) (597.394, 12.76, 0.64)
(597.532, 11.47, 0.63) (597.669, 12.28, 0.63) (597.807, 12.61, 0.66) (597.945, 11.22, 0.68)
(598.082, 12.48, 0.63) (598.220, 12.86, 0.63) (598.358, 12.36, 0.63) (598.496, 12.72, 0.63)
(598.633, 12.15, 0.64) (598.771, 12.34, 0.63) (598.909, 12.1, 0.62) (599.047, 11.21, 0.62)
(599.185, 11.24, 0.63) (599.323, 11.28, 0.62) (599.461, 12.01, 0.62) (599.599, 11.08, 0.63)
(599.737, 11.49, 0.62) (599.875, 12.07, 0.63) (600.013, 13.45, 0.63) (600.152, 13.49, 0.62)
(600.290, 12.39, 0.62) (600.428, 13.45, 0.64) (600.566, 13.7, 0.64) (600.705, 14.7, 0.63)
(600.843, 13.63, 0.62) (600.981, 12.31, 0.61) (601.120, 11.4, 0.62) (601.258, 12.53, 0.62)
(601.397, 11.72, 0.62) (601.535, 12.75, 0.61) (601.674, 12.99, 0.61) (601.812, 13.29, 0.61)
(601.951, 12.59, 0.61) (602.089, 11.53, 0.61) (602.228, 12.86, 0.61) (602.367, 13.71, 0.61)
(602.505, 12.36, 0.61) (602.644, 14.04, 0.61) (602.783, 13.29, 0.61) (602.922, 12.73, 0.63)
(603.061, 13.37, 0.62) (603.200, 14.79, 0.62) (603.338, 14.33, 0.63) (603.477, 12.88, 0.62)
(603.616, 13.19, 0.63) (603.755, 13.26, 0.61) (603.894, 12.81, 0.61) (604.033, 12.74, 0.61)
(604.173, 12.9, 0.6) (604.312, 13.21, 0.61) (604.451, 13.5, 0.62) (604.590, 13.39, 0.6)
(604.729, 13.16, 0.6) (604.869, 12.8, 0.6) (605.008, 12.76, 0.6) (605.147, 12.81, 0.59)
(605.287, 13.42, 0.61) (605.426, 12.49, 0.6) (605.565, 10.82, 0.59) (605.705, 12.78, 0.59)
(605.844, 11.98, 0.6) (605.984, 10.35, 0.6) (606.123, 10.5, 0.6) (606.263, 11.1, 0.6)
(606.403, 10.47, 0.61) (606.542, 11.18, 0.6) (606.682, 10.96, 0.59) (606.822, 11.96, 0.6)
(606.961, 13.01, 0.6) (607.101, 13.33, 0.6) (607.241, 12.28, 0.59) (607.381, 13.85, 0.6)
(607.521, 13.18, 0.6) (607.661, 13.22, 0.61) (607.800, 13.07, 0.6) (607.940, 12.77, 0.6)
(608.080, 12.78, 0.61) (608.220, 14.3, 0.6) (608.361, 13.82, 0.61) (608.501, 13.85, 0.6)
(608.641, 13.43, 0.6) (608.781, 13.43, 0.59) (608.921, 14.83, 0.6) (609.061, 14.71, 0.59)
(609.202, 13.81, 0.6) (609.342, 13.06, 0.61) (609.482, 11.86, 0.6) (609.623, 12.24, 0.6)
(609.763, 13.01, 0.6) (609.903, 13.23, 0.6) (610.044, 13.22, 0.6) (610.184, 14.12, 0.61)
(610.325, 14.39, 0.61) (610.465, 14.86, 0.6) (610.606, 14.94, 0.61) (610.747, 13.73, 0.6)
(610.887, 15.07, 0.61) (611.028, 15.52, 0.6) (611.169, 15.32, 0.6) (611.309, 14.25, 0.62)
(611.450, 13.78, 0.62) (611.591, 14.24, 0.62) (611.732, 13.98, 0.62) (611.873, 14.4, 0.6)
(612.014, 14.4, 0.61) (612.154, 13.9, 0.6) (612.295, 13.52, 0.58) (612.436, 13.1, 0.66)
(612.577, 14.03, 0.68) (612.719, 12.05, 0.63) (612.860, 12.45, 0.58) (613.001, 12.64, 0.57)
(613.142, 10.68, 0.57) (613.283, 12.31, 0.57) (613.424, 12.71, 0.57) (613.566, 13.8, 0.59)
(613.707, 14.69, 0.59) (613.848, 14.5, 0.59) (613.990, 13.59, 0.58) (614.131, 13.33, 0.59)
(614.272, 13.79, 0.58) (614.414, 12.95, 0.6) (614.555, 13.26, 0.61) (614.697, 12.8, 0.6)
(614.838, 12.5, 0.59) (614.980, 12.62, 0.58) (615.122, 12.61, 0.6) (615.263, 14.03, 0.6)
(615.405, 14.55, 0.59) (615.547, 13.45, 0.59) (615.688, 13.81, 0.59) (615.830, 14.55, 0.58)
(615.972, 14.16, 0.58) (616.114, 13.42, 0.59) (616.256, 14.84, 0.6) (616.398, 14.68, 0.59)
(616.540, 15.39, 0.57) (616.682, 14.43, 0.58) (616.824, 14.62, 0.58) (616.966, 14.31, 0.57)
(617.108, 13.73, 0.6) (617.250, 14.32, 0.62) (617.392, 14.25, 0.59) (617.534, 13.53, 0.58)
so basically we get 0.24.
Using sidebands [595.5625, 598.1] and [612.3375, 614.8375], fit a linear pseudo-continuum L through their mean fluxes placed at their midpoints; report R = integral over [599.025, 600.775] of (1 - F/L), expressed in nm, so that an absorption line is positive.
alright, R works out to -0.15 nm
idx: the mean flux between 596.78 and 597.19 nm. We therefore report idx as 11.8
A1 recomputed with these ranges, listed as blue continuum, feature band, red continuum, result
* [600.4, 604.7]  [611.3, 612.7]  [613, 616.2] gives -0.06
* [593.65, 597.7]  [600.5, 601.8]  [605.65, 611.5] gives -0.14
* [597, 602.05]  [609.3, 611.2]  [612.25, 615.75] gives -0.13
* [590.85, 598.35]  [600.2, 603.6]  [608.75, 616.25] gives -0.22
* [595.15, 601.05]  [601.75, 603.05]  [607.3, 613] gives -0.06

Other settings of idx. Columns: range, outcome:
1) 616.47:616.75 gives 14.9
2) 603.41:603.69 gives 13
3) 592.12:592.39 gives 12.1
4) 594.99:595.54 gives 9.22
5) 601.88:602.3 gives 12.3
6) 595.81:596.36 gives 10.2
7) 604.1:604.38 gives 13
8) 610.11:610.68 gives 14.6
